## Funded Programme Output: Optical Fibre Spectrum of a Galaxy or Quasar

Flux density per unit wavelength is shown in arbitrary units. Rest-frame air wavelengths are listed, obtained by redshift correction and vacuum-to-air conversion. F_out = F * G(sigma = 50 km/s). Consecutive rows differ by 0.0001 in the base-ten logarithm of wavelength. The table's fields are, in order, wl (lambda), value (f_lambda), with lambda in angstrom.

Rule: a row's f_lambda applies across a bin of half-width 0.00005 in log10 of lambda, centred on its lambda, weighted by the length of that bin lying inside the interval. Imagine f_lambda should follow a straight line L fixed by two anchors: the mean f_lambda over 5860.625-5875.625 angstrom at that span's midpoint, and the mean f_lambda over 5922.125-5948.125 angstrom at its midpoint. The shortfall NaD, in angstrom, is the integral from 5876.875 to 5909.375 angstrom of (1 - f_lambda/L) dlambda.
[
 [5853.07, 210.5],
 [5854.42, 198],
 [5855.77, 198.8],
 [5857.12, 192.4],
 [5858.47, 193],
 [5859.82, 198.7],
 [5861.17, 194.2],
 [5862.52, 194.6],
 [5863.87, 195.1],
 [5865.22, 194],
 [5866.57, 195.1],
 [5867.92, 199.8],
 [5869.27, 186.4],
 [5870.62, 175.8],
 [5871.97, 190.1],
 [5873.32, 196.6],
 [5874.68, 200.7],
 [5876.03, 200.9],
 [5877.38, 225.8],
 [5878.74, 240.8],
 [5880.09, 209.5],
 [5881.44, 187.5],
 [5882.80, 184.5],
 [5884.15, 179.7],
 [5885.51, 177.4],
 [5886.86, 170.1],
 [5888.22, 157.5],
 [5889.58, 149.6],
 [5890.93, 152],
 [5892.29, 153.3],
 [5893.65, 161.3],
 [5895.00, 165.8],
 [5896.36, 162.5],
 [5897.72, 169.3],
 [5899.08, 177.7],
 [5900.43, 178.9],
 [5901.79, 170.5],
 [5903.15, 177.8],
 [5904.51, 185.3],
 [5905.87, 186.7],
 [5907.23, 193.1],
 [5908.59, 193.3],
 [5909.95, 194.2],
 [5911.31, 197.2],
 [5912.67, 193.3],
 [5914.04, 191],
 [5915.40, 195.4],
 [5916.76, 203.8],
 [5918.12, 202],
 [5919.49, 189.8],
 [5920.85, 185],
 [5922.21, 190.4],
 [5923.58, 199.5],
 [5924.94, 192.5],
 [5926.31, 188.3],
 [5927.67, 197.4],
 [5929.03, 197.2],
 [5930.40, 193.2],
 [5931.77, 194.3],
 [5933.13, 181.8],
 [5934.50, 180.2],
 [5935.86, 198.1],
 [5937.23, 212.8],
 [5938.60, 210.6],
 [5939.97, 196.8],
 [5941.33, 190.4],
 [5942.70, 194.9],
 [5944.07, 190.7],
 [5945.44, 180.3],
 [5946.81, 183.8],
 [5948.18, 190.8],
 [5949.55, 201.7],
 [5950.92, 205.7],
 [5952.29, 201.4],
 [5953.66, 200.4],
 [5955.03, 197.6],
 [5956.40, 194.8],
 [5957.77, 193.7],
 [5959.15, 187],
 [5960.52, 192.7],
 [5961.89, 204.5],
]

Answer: 2.3 angstrom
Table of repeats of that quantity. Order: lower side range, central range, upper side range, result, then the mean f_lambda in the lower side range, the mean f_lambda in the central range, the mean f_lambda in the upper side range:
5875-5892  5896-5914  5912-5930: 0.7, 186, 184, 194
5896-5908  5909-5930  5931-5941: -0.8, 179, 194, 196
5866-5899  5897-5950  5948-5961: 0.0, 183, 191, 197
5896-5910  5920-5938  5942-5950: -0.7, 181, 193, 190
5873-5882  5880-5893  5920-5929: 2.3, 210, 170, 193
